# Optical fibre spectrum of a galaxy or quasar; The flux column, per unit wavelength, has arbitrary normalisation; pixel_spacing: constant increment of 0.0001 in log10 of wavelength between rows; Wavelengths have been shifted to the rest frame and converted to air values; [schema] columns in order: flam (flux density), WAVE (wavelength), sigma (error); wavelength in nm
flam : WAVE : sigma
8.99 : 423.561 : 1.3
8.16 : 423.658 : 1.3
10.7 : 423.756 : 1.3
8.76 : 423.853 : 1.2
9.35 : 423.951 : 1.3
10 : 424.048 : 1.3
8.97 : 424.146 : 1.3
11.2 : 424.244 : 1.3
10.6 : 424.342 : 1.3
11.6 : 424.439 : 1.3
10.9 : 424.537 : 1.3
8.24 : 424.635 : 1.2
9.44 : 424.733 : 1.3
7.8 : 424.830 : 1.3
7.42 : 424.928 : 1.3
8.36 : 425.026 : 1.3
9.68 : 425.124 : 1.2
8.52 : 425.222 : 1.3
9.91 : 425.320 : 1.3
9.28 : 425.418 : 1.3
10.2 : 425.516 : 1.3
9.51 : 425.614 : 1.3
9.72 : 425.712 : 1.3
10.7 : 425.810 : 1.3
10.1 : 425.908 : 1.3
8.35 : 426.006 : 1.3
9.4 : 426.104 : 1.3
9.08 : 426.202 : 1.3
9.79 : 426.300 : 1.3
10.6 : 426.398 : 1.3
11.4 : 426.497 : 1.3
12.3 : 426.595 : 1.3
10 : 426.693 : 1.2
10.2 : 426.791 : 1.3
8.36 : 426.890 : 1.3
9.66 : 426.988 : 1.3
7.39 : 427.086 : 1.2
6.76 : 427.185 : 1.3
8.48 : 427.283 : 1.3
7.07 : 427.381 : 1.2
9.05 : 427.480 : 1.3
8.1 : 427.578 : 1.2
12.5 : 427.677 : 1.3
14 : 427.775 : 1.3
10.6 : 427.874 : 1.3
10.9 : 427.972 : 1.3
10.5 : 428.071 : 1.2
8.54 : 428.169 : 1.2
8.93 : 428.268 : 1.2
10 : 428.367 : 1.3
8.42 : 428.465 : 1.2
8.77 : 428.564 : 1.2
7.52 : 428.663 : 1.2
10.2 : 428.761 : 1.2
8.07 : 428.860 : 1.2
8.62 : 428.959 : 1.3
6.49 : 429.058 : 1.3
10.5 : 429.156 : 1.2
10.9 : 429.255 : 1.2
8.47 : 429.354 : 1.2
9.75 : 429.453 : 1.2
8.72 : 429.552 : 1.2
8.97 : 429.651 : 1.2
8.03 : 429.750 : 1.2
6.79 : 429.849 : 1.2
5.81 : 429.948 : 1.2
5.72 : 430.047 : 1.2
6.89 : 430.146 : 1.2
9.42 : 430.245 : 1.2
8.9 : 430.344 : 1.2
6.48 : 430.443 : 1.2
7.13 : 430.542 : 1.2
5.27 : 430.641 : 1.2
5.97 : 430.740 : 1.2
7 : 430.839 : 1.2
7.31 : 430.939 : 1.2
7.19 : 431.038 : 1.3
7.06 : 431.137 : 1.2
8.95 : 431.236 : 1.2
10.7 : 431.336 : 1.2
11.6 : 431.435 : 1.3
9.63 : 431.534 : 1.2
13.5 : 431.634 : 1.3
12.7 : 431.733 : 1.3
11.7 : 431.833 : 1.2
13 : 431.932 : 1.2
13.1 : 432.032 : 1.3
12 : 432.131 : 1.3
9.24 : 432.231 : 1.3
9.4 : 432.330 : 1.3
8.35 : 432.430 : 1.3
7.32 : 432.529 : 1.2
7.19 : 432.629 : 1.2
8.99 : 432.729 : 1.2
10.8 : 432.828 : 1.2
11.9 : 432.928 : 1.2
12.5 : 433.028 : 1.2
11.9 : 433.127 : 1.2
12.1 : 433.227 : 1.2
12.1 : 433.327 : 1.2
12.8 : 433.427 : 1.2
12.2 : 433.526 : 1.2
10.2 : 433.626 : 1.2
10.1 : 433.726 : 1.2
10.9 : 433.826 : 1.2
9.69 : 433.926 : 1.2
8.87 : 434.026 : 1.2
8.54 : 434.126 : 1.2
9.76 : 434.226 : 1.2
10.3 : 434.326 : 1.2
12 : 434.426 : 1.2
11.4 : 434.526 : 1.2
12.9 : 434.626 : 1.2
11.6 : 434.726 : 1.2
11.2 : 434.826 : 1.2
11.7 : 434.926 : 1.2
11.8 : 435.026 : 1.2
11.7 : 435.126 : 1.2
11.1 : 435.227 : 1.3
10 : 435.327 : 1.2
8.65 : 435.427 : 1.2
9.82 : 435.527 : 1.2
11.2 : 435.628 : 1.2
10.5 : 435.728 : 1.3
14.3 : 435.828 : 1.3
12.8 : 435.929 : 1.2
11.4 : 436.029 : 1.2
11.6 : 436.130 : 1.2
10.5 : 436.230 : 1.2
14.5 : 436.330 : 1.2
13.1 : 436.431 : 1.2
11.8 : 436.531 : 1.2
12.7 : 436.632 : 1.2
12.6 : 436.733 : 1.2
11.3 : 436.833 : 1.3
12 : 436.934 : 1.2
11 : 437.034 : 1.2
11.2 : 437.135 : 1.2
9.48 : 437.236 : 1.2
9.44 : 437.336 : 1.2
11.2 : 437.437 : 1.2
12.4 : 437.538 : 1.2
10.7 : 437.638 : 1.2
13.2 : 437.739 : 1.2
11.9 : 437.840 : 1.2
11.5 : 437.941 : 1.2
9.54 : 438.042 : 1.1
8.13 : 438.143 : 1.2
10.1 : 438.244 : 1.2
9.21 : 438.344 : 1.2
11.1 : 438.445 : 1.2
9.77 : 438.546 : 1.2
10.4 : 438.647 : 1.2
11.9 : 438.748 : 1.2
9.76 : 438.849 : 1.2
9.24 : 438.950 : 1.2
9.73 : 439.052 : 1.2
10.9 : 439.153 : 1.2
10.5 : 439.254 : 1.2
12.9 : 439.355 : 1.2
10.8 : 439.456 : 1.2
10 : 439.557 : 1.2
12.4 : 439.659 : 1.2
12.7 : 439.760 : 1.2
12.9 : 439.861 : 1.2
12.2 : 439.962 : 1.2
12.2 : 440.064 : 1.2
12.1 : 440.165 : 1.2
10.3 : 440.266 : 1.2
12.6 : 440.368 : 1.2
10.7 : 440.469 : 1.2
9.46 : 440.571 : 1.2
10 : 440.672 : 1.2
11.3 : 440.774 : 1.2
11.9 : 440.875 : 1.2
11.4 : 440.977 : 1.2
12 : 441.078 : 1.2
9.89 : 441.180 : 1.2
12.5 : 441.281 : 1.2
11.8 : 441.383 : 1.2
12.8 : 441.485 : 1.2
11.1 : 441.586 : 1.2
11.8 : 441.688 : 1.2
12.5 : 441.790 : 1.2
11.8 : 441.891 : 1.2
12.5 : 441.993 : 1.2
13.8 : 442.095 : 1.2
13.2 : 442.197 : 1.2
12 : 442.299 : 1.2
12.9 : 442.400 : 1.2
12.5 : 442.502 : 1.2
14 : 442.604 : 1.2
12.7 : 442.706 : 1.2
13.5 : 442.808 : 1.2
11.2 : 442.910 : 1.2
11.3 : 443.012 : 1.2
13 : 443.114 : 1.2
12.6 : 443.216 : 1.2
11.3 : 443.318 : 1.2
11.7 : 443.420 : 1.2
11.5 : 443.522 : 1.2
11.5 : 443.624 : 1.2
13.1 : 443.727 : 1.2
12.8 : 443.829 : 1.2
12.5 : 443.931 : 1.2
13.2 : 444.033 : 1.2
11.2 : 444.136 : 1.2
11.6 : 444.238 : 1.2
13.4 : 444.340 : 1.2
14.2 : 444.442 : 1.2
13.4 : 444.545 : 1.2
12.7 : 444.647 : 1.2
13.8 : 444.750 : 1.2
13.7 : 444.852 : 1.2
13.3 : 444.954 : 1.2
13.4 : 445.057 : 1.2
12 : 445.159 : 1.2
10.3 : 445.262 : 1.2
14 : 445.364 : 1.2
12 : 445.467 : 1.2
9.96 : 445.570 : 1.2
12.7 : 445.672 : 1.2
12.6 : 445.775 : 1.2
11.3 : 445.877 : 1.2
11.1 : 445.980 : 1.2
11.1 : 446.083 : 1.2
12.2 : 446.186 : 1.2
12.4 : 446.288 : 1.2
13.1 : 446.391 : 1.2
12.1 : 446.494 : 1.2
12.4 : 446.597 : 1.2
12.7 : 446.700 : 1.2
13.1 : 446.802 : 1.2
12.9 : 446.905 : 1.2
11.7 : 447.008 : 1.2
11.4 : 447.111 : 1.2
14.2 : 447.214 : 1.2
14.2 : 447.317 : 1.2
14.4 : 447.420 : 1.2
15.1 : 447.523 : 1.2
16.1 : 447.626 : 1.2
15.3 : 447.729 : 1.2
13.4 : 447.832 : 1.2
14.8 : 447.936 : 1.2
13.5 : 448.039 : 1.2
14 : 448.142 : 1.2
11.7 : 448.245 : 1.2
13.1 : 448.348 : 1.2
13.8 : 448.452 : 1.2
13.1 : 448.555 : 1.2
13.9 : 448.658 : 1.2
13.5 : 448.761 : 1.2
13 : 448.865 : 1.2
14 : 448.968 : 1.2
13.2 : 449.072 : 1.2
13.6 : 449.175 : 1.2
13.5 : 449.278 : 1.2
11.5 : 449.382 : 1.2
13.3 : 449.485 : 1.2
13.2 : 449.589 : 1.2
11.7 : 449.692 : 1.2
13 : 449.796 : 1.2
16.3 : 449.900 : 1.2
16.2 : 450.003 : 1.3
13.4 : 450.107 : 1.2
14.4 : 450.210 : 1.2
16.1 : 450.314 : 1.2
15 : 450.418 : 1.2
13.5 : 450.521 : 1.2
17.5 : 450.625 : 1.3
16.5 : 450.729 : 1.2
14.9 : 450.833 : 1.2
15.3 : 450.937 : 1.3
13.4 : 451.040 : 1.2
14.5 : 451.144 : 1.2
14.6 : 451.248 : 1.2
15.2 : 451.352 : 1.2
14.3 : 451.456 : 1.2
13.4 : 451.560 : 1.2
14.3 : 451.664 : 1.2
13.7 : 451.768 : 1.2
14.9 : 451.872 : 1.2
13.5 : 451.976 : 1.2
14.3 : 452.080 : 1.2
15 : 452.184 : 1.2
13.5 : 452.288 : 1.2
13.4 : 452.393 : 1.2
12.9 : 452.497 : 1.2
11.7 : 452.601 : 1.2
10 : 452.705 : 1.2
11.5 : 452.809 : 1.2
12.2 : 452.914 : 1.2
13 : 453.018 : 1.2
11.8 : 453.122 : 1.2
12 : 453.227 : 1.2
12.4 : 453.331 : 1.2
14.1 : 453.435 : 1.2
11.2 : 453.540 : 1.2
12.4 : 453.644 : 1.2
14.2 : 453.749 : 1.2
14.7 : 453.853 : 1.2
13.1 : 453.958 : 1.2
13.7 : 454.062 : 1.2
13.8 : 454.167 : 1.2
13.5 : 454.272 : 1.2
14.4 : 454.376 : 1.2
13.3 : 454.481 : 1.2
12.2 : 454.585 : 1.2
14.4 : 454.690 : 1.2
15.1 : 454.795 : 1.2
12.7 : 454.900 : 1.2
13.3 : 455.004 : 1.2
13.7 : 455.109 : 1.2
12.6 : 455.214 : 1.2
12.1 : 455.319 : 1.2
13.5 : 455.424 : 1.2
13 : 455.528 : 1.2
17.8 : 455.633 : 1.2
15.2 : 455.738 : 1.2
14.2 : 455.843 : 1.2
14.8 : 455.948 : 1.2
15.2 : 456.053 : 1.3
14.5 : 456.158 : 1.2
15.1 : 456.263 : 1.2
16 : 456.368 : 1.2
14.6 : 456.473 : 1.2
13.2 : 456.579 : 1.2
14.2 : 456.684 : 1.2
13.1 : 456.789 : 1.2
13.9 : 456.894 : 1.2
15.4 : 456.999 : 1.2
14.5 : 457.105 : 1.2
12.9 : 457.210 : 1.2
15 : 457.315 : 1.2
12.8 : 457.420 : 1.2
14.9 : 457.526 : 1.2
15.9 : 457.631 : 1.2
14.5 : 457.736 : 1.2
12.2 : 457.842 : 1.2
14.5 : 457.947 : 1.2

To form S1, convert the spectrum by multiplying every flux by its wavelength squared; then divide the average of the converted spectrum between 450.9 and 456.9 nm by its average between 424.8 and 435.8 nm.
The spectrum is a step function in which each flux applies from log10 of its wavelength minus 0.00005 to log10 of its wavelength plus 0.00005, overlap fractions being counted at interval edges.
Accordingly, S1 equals 1.57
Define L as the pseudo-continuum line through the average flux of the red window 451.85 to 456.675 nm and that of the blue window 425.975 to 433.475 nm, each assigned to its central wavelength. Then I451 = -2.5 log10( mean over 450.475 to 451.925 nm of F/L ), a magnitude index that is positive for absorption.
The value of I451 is -0.13 mag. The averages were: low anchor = 9.4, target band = 14.7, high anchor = 13.6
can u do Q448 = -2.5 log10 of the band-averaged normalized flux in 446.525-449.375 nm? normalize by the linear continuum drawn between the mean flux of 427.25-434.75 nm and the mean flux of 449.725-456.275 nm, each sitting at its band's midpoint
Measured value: -0.05 mag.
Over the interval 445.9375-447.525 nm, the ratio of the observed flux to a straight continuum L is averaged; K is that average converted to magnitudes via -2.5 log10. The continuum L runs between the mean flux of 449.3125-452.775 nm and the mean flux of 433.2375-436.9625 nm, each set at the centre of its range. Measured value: 0.053 mag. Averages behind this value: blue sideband 11.3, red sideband 14.1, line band 12.7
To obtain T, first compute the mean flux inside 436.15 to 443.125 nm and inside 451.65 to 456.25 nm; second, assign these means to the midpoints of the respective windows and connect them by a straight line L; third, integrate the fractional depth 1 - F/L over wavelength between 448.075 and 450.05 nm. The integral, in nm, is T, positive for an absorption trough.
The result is -0.10 nm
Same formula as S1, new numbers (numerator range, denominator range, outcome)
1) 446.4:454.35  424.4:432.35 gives 1.63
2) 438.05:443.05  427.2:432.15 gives 1.33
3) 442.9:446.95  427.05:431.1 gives 1.58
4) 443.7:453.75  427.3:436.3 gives 1.45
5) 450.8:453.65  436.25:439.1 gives 1.29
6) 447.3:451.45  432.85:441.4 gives 1.34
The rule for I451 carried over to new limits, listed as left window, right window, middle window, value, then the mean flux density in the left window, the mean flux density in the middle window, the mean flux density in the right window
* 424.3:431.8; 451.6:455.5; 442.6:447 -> -0.056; 9.1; 12.4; 13.2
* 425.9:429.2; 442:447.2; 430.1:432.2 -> 0.086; 9.42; 9.32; 12.5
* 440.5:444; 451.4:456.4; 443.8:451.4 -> -0.053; 12.1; 13.4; 13.6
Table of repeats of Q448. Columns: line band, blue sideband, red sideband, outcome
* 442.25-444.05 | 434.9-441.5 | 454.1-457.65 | -0.031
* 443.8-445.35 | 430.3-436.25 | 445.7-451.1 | -0.003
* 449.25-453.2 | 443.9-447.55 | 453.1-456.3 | -0.045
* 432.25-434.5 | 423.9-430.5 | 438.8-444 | -0.002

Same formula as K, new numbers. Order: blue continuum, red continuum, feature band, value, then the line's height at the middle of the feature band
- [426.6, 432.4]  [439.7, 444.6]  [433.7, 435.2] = -0.06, 10.3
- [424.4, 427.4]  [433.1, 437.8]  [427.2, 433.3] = 0.11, 10.3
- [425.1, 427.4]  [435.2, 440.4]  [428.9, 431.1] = 0.28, 10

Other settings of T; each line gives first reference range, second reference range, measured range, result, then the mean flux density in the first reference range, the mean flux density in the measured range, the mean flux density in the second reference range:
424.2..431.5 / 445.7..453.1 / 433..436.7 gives -0.31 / 9.01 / 11.4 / 13.5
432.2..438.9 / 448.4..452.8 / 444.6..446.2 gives 0.08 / 10.9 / 12.3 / 13.9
